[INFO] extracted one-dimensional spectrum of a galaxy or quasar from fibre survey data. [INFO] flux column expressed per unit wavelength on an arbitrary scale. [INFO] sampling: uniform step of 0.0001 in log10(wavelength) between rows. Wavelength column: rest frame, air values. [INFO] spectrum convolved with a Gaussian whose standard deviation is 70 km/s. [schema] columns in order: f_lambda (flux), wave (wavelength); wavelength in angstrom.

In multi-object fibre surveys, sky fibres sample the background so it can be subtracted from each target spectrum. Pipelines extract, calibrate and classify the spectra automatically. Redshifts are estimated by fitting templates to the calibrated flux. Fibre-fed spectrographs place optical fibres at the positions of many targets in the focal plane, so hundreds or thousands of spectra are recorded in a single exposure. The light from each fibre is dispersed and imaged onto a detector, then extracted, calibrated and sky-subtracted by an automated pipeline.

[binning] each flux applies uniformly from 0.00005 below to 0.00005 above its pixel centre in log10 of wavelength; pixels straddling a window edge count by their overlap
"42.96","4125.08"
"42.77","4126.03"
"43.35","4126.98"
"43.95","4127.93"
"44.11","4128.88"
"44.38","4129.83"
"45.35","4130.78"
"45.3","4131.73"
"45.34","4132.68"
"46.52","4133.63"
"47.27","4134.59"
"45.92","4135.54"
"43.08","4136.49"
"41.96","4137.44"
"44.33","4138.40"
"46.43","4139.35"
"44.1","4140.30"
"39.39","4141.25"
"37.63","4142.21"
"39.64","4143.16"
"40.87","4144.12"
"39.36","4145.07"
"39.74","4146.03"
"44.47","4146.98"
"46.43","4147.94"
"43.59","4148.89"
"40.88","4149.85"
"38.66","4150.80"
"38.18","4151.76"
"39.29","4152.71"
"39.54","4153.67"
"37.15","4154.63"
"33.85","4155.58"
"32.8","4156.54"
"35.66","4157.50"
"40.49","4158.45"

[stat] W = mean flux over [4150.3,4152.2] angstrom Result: 38.5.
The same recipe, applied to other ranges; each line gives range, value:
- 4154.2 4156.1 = 35.5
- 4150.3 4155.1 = 38.6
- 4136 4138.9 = 43.2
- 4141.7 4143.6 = 38.6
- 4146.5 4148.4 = 45.4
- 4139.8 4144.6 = 40.4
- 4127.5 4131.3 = 44.5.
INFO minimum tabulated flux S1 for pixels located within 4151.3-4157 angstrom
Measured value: 32.8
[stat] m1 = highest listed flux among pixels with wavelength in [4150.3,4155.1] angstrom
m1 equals 39.54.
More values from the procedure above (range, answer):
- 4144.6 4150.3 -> 46.43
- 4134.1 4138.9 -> 47.27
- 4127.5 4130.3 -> 44.38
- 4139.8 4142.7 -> 44.1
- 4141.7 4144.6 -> 40.87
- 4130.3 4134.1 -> 46.52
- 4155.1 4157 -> 33.85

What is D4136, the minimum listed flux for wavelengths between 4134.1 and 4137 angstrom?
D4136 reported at 43.08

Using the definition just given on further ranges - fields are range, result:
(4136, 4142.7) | 37.63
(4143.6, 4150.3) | 39.36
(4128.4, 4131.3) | 44.11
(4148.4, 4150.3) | 40.88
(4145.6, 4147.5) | 39.74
